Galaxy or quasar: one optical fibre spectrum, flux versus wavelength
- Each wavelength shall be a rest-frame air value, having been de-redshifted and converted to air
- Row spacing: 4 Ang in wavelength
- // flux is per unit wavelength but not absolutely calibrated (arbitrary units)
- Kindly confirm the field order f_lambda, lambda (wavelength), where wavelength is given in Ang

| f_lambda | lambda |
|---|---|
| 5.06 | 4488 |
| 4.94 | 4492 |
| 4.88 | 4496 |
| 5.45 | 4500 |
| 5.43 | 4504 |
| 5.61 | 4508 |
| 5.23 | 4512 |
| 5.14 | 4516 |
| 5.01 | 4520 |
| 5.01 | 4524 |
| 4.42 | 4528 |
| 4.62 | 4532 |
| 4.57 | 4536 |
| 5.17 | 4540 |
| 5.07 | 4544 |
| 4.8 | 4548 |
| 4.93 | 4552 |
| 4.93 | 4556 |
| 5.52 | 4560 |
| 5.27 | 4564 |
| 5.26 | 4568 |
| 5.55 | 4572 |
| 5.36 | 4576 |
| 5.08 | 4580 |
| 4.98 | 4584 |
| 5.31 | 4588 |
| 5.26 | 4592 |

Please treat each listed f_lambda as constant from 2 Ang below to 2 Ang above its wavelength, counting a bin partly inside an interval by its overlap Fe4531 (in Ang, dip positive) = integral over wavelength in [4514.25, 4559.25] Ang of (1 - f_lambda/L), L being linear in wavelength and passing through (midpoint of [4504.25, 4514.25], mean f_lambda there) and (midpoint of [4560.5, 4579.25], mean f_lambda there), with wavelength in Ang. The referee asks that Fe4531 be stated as 4.1 Ang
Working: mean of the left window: 5.41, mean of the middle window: 4.9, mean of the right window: 5.35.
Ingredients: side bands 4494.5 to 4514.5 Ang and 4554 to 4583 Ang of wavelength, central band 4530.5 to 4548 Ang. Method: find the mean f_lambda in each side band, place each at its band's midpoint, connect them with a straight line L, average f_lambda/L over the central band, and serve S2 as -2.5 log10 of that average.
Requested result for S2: 0.09 mag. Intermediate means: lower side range 5.33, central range 4.86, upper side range 5.27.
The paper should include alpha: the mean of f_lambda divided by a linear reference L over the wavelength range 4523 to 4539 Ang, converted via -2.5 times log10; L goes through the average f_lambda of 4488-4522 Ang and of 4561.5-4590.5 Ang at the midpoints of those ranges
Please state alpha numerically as 0.12 mag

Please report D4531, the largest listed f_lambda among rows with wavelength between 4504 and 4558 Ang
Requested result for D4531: 5.61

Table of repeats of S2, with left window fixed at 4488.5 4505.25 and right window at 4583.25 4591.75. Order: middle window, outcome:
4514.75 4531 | 0.06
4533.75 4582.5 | 0.01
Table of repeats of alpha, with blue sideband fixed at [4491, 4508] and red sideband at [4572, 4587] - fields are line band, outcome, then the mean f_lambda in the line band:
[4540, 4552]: 0.05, 4.97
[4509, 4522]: 0.01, 5.16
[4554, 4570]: -0.01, 5.24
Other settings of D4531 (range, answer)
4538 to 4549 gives 5.17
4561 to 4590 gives 5.55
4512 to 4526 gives 5.23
